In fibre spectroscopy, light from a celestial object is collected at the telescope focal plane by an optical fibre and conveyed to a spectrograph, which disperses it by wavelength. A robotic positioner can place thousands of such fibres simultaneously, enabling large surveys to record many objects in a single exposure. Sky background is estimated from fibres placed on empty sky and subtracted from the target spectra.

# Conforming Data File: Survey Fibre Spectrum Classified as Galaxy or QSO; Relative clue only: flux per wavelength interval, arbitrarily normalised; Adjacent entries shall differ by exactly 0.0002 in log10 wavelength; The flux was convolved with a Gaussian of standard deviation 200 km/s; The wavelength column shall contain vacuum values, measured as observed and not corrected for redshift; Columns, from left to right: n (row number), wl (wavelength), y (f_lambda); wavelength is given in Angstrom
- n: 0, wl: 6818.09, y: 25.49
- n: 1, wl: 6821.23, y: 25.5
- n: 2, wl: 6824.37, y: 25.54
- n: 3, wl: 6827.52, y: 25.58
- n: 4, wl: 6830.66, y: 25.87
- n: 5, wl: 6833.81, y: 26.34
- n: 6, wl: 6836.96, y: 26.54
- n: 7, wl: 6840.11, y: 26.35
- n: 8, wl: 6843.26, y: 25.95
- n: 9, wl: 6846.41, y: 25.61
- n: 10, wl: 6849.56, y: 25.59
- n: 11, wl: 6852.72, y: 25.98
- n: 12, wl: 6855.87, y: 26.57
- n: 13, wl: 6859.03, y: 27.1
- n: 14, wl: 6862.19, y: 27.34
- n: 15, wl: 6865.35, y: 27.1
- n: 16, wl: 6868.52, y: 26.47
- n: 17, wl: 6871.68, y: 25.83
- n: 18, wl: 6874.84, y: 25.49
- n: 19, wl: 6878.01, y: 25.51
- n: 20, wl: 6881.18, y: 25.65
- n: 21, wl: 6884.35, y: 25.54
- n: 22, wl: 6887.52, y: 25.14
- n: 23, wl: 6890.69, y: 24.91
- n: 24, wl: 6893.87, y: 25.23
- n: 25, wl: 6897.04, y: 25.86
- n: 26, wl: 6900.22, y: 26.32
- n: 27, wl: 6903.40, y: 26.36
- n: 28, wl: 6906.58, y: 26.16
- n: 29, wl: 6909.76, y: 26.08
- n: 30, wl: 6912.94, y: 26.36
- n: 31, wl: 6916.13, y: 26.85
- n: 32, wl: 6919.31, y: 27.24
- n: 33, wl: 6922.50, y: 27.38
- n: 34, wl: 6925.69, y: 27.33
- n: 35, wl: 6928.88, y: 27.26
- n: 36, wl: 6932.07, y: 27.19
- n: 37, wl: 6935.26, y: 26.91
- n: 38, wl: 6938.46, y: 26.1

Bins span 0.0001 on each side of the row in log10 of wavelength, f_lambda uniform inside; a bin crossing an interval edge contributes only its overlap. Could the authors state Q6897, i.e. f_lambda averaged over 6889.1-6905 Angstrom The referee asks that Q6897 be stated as 25.7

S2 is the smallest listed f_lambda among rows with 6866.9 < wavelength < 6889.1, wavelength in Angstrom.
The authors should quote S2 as 25.14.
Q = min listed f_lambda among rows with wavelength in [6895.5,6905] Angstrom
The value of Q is 25.86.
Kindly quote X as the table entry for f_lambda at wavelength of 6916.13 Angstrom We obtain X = 26.85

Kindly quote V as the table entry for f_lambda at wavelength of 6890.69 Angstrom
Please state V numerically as 24.91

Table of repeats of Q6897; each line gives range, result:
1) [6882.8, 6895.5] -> 25.2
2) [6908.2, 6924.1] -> 26.8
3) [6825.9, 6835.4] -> 25.9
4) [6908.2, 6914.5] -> 26.2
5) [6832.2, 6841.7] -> 26.4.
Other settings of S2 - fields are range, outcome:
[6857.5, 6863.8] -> 27.1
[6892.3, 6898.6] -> 25.23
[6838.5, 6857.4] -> 25.59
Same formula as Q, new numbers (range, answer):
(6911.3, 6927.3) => 26.36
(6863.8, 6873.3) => 25.83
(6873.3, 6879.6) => 25.49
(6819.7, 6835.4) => 25.5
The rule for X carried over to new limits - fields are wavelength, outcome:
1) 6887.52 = 25.14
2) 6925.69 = 27.33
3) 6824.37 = 25.54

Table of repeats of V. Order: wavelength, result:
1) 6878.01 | 25.51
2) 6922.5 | 27.38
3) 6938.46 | 26.1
